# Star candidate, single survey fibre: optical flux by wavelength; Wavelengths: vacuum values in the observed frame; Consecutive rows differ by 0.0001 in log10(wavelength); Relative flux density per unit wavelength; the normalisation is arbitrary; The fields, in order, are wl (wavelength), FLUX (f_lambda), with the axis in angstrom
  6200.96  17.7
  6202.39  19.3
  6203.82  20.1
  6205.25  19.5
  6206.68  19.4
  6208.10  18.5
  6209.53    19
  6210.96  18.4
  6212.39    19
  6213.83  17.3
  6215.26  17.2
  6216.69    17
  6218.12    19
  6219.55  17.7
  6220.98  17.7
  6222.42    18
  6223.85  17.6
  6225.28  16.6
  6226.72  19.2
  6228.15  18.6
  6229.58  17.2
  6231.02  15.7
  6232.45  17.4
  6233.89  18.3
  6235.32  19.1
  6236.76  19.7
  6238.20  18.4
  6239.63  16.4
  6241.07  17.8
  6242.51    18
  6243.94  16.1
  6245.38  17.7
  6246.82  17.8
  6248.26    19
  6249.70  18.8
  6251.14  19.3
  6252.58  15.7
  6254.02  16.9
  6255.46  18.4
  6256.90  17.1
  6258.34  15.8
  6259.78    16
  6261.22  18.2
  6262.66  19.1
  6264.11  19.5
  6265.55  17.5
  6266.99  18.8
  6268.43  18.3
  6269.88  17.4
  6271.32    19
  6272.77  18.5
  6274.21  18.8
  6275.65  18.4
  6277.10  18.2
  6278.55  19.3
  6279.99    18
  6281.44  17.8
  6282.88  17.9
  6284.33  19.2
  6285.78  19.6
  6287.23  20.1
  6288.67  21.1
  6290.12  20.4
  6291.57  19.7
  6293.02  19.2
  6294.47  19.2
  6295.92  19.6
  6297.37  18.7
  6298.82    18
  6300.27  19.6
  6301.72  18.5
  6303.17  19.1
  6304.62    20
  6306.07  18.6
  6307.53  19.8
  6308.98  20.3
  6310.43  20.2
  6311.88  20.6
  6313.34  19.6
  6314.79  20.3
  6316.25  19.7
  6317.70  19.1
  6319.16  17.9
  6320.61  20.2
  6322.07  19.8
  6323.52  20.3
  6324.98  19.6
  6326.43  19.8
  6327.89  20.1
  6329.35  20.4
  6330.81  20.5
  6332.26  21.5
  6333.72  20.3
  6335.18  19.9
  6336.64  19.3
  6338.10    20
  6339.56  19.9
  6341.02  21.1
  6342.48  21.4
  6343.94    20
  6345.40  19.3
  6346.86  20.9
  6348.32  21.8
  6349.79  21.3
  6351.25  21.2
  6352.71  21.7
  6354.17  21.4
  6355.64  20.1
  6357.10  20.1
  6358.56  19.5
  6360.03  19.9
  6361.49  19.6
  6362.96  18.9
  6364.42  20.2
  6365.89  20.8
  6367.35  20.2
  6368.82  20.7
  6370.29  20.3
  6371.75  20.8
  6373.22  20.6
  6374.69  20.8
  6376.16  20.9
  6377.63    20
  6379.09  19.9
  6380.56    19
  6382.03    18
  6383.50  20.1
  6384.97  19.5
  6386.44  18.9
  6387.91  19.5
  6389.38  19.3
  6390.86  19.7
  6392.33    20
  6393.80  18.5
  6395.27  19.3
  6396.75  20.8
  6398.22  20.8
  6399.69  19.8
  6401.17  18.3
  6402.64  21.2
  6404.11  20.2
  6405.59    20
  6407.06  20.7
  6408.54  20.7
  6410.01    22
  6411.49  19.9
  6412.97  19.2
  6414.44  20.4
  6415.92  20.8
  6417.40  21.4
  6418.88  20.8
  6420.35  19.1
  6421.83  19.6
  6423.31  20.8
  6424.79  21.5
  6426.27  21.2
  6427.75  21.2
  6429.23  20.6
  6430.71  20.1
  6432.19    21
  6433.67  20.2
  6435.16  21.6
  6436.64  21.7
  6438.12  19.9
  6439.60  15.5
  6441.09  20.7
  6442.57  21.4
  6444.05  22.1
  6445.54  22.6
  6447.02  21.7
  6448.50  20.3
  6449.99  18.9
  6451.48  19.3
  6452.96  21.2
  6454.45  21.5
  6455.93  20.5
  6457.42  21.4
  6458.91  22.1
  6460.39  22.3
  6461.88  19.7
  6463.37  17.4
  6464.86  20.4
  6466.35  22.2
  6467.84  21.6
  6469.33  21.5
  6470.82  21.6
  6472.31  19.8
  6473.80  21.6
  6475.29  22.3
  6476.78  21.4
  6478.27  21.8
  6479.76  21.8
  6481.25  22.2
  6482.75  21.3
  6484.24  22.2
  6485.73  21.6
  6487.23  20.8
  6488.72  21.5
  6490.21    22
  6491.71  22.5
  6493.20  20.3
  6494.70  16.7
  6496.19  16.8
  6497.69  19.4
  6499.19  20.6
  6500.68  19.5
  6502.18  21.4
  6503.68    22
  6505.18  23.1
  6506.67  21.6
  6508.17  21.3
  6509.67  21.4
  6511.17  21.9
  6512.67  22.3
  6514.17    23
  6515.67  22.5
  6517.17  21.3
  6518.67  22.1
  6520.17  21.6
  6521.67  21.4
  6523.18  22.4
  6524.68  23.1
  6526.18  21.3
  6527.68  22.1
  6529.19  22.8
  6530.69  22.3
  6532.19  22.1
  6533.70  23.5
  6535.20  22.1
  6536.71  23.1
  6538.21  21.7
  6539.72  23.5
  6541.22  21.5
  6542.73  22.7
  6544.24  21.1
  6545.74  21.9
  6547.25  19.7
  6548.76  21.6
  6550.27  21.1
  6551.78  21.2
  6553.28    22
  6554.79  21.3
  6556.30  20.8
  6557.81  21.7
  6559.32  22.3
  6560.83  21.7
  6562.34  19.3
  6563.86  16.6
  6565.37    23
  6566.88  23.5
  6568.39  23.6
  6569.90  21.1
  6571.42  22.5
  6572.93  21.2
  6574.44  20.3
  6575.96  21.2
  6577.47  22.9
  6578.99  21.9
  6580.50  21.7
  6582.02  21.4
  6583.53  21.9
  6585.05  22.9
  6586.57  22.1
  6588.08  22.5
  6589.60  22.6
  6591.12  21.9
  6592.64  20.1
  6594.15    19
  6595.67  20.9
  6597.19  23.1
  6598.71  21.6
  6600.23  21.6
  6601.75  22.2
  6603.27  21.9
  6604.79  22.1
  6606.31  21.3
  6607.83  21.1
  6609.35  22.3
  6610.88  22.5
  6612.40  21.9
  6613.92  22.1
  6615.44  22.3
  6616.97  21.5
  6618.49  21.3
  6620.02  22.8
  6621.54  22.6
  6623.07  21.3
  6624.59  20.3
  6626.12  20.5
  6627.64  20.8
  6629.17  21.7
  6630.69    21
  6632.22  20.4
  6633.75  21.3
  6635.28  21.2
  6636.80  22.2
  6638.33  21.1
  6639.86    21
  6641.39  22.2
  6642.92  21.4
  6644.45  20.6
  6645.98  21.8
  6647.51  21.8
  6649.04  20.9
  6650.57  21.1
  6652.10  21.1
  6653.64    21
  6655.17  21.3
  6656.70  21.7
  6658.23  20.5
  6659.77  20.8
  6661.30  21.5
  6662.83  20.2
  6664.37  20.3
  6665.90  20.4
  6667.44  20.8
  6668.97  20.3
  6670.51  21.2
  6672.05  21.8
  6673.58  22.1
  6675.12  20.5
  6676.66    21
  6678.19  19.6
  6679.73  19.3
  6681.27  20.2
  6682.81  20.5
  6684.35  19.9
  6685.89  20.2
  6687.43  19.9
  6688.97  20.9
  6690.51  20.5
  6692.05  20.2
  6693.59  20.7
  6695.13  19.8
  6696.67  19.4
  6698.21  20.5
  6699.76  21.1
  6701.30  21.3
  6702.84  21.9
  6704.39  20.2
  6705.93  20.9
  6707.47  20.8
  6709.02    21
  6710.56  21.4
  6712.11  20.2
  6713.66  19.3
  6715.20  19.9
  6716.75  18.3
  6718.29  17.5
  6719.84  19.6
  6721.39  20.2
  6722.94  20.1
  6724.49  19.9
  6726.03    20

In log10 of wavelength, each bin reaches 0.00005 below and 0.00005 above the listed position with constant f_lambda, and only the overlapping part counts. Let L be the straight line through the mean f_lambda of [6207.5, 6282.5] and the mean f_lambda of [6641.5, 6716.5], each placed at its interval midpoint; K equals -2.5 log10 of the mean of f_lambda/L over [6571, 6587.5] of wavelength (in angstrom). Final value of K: -0.09 mag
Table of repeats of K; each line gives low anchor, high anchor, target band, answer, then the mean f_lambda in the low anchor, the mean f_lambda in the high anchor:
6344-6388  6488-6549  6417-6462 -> 0.01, 20.2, 21.6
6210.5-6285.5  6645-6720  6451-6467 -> -0.08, 18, 20.6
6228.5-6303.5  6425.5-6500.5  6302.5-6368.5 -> -0.05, 18.3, 20.8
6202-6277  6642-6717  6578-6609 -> -0.08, 18.1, 20.7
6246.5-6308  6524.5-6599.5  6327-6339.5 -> -0.05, 18.6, 21.7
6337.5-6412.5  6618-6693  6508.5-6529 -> -0.07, 20.2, 21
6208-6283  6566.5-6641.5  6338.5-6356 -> -0.10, 18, 21.7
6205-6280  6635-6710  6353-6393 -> -0.06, 18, 20.8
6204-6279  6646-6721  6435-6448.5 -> -0.09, 18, 20.5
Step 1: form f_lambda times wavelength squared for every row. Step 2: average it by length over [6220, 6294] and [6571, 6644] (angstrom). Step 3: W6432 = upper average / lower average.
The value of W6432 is 1.3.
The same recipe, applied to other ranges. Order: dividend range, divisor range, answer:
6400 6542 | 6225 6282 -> 1.26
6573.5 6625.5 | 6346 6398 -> 1.16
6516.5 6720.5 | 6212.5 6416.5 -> 1.21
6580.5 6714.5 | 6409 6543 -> 1.05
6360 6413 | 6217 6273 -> 1.17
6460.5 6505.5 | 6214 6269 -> 1.27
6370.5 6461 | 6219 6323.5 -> 1.15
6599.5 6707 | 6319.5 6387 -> 1.14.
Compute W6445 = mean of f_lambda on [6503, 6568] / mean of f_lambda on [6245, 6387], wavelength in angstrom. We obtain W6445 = 1.12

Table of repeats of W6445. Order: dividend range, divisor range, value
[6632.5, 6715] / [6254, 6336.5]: 1.09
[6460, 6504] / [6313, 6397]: 1.04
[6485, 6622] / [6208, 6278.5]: 1.20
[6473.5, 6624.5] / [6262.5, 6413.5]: 1.09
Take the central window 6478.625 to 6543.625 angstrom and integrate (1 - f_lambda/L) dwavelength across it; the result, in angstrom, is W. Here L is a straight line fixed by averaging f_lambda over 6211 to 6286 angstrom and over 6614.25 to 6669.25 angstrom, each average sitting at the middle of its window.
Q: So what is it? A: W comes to -4.8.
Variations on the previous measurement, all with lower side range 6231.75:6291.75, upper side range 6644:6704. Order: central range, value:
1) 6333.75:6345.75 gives -0.9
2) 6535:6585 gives -3.9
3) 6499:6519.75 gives -2.1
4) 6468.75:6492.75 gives -2.5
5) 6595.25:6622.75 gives -2.2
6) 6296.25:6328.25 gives -1.6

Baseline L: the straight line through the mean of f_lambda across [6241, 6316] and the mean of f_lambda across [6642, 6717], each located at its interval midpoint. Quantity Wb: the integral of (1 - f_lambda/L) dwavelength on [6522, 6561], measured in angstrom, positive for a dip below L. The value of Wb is -3.8 angstrom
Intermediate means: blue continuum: 18.7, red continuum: 20.7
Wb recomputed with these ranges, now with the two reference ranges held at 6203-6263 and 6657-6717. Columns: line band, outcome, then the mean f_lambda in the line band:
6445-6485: -3.9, 21.1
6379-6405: -1.0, 19.6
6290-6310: -1.1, 19.3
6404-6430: -2.2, 20.6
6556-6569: -1.0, 21.4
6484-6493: -1.0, 21.7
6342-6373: -3.0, 20.5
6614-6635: -1.3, 21.4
